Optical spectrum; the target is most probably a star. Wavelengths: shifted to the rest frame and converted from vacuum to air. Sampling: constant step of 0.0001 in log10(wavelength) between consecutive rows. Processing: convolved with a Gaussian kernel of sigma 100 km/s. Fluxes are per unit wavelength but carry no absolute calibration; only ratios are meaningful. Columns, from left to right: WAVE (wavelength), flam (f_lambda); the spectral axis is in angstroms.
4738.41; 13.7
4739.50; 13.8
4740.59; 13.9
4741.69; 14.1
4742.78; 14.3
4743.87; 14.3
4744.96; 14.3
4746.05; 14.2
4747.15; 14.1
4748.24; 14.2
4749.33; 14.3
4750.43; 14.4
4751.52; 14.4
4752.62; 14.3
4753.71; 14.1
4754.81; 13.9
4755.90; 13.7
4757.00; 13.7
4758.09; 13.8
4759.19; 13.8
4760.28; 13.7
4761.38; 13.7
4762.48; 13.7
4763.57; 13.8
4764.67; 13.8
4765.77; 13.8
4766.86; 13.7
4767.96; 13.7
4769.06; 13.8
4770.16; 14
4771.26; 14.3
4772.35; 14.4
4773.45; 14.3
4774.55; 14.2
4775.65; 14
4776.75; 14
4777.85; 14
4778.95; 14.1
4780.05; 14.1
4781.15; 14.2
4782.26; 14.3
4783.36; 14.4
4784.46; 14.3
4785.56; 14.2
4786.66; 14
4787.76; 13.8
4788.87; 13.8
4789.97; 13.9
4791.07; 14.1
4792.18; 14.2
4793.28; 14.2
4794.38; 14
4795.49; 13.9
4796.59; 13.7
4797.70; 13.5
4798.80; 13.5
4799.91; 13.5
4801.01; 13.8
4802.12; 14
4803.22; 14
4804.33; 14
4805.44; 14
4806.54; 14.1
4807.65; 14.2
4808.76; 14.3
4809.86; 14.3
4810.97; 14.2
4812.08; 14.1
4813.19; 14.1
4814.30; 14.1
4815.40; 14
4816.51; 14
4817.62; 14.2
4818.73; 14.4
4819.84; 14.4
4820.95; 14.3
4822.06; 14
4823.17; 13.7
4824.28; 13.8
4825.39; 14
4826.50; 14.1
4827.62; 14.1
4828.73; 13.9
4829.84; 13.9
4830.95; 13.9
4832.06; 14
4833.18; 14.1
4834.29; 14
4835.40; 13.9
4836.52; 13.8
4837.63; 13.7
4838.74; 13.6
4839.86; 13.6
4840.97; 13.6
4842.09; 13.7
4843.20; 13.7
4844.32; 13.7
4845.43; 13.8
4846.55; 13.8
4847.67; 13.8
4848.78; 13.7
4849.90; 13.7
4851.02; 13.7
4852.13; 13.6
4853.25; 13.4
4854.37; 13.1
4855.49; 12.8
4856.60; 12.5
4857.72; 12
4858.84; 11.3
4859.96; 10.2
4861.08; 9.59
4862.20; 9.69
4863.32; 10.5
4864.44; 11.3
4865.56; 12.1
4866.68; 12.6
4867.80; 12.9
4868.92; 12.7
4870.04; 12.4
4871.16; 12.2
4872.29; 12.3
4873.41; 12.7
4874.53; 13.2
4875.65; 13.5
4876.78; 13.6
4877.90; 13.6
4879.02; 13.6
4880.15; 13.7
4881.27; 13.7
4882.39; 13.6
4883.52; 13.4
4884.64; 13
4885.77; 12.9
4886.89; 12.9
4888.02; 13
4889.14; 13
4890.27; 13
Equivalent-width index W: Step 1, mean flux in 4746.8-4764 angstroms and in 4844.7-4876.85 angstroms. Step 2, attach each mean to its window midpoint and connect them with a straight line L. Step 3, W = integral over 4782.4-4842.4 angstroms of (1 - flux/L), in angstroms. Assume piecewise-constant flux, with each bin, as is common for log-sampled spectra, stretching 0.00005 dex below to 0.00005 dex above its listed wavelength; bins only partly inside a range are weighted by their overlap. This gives -3.7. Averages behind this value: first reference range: 14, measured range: 14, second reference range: 12.5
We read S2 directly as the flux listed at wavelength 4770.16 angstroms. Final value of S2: 14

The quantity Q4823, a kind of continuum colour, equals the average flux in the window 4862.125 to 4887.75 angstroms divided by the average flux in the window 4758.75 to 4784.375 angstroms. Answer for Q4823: 0.9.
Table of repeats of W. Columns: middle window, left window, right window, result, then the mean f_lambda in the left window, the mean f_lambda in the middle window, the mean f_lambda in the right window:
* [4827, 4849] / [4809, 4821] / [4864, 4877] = -0.5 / 14.2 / 13.8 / 12.6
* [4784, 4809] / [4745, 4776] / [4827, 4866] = -0.7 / 14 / 13.9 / 13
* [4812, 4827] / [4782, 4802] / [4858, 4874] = -1.2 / 13.9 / 14.1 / 11.6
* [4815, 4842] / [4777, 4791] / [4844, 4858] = -0.7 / 14.1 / 14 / 13.4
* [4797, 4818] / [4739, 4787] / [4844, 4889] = -0.8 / 14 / 14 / 12.7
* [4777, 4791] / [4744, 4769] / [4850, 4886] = -0.5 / 14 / 14.1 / 12.6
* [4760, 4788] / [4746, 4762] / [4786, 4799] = -0.1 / 14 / 14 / 13.9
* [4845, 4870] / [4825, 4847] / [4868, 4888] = 2.0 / 13.8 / 12.4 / 13.1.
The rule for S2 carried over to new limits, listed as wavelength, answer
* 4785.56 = 14.2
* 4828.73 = 13.9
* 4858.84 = 11.3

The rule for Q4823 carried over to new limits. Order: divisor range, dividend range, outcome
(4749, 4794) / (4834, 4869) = 0.91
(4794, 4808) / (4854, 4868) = 0.83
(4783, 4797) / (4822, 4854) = 0.98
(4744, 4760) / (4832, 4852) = 0.98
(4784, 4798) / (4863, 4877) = 0.89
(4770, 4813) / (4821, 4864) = 0.94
